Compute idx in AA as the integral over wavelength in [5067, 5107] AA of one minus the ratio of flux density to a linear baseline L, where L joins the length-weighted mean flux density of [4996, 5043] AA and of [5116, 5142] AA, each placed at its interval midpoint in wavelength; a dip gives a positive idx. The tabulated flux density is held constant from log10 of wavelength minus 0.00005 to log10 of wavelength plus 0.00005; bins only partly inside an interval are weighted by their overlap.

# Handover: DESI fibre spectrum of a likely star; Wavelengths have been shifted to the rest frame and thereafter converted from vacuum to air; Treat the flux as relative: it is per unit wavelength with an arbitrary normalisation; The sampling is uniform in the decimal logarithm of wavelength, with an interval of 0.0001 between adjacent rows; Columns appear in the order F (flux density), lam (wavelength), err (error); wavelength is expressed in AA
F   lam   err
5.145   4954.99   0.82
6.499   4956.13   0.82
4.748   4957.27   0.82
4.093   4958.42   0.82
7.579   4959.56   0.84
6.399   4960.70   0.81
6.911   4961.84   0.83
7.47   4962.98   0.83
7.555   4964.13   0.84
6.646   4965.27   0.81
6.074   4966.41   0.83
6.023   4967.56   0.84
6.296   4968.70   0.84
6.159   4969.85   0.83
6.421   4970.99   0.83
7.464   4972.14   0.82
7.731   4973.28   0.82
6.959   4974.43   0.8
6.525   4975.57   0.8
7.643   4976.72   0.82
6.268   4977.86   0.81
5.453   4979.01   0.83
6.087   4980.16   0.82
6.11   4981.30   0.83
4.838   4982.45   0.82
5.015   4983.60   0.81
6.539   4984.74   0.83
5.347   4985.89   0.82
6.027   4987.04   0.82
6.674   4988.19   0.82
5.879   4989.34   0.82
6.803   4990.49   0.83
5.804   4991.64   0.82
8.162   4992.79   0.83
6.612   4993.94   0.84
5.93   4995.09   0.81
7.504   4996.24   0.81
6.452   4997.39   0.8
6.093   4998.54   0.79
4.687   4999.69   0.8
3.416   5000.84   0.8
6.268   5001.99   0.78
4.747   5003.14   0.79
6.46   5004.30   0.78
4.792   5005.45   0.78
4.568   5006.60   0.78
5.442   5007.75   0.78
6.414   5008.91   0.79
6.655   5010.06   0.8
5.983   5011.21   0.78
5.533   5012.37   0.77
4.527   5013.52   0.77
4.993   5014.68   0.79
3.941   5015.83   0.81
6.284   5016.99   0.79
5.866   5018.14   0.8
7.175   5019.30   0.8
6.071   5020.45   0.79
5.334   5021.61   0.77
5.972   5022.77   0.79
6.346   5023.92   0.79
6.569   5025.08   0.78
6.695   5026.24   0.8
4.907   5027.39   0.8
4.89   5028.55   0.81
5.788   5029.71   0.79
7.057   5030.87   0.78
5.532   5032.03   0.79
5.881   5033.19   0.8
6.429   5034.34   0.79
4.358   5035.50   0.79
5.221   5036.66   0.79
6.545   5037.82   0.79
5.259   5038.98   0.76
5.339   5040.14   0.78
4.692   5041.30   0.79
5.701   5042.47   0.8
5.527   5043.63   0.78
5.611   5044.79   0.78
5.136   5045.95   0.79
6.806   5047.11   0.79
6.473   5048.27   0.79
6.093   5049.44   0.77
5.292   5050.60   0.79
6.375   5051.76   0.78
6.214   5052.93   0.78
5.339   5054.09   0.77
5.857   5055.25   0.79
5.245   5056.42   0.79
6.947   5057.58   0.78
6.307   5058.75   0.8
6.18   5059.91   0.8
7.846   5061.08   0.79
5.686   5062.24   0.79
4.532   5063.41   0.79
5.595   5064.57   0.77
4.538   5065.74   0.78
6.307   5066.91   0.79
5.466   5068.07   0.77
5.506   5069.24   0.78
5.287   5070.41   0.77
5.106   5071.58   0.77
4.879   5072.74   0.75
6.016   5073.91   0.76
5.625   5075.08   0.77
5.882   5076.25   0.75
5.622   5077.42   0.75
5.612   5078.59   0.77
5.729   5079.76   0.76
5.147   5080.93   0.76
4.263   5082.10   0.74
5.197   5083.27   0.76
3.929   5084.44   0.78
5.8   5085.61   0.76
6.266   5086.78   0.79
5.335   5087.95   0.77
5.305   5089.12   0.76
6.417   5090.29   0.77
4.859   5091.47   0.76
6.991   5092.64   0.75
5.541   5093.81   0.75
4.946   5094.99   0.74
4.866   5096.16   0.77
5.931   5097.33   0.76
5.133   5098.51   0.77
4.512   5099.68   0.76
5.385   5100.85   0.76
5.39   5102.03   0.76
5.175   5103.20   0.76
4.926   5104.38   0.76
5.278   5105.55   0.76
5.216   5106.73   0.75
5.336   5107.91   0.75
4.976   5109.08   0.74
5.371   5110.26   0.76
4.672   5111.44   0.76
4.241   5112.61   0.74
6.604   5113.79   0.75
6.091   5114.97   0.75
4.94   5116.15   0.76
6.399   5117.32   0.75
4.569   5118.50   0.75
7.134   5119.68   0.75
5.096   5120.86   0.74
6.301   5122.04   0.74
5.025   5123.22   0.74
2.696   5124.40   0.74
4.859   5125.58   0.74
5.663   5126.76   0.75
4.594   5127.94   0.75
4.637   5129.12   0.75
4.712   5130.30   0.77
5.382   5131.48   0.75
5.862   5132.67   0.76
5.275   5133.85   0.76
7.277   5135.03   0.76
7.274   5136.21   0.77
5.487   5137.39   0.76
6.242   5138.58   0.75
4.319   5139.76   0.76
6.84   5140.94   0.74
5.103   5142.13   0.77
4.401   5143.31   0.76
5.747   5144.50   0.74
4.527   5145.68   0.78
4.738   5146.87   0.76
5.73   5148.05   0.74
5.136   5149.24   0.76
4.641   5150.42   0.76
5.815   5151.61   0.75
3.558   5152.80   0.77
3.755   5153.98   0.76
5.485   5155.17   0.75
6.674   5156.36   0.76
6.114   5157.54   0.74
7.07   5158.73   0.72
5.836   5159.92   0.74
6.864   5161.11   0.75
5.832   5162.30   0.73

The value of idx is 1.2 AA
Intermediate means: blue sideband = 5.65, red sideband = 5.48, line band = 5.38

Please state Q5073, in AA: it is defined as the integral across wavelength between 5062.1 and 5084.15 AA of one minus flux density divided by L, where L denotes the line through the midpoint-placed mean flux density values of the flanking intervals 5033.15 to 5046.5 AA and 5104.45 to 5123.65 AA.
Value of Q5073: 0.4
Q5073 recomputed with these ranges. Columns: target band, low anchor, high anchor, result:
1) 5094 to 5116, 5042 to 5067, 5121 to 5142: 1.4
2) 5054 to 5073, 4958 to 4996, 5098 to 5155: 0.1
